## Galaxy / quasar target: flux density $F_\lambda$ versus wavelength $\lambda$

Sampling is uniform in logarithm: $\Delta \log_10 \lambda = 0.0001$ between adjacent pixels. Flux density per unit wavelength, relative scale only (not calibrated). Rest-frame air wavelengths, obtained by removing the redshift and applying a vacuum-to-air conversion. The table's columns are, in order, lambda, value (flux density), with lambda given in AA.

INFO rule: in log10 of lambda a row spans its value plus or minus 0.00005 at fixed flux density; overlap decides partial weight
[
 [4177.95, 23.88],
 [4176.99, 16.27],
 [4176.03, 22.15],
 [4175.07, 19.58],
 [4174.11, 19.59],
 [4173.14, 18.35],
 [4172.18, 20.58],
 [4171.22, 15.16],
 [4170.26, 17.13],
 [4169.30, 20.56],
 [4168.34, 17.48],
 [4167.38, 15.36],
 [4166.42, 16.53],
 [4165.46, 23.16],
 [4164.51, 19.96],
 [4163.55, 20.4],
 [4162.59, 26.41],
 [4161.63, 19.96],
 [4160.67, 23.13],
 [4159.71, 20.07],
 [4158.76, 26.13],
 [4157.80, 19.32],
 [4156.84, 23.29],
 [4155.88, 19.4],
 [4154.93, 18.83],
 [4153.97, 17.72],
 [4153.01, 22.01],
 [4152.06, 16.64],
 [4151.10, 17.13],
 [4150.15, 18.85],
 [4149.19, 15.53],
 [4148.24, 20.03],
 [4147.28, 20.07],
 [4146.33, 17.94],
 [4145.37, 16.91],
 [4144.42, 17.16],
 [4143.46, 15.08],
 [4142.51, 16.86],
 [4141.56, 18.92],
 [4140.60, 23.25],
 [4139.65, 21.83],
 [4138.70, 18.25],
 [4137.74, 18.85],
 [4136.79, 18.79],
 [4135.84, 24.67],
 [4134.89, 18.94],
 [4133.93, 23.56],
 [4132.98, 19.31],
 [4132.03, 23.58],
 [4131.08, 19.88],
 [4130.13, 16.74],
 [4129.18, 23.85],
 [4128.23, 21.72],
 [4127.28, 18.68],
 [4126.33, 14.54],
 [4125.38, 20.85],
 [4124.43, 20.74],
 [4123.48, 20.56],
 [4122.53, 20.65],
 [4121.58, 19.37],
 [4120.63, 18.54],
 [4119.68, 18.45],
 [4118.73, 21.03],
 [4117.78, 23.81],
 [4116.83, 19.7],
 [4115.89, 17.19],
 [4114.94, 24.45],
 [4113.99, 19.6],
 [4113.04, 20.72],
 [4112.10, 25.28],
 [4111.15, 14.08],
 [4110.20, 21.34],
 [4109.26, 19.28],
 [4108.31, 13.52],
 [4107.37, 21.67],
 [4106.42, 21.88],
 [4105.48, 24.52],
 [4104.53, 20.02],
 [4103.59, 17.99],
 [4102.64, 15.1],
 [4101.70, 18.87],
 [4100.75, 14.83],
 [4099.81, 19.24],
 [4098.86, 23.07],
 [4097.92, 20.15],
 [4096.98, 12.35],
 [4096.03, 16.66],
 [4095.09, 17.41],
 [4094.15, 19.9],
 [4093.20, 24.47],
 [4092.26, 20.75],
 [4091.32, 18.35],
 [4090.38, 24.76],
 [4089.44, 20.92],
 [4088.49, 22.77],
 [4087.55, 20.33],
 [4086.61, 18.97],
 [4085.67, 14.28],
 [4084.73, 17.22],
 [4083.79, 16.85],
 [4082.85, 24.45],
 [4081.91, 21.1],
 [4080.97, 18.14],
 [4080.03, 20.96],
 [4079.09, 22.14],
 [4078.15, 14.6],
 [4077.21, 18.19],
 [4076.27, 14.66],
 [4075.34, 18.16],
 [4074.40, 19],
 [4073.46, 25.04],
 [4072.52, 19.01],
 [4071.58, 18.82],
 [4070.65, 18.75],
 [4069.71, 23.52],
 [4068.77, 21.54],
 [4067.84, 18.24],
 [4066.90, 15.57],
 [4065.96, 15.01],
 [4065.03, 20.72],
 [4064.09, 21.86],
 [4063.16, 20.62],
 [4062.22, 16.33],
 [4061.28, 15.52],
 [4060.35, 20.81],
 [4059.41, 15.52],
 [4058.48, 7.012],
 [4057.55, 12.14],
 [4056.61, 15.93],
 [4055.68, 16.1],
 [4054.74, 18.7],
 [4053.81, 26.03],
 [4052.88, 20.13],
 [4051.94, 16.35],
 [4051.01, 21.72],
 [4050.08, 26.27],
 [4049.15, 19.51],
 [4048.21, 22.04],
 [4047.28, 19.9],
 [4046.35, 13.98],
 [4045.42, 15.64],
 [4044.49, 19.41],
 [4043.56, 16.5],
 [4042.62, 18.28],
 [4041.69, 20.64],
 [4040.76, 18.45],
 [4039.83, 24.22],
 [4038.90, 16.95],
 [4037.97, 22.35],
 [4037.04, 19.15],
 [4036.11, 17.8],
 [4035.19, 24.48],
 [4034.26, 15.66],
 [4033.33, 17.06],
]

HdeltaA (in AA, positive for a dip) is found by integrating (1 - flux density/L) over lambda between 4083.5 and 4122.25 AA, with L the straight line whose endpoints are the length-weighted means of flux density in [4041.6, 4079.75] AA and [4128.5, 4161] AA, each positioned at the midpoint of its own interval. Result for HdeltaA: -0.74 AA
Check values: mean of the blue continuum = 18.5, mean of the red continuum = 19.8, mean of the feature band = 19.5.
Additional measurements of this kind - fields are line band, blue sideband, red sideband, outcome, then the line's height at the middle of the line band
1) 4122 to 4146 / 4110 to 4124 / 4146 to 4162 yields 0.4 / 20.1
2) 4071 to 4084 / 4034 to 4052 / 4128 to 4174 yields 0.1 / 19.6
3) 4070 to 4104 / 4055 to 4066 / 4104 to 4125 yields -1.5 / 18.4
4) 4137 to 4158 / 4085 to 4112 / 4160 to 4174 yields 0.7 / 19.5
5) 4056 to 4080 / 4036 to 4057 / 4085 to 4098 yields 1.7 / 19.4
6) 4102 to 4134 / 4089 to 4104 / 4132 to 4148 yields -1.2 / 19.3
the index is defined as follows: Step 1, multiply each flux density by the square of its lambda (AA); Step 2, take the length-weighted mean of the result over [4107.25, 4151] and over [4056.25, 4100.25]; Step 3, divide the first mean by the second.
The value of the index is 1.1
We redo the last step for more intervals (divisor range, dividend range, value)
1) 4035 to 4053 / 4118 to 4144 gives 1.06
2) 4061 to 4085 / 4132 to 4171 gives 1.07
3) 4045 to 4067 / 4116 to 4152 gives 1.12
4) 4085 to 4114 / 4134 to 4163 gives 1.04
